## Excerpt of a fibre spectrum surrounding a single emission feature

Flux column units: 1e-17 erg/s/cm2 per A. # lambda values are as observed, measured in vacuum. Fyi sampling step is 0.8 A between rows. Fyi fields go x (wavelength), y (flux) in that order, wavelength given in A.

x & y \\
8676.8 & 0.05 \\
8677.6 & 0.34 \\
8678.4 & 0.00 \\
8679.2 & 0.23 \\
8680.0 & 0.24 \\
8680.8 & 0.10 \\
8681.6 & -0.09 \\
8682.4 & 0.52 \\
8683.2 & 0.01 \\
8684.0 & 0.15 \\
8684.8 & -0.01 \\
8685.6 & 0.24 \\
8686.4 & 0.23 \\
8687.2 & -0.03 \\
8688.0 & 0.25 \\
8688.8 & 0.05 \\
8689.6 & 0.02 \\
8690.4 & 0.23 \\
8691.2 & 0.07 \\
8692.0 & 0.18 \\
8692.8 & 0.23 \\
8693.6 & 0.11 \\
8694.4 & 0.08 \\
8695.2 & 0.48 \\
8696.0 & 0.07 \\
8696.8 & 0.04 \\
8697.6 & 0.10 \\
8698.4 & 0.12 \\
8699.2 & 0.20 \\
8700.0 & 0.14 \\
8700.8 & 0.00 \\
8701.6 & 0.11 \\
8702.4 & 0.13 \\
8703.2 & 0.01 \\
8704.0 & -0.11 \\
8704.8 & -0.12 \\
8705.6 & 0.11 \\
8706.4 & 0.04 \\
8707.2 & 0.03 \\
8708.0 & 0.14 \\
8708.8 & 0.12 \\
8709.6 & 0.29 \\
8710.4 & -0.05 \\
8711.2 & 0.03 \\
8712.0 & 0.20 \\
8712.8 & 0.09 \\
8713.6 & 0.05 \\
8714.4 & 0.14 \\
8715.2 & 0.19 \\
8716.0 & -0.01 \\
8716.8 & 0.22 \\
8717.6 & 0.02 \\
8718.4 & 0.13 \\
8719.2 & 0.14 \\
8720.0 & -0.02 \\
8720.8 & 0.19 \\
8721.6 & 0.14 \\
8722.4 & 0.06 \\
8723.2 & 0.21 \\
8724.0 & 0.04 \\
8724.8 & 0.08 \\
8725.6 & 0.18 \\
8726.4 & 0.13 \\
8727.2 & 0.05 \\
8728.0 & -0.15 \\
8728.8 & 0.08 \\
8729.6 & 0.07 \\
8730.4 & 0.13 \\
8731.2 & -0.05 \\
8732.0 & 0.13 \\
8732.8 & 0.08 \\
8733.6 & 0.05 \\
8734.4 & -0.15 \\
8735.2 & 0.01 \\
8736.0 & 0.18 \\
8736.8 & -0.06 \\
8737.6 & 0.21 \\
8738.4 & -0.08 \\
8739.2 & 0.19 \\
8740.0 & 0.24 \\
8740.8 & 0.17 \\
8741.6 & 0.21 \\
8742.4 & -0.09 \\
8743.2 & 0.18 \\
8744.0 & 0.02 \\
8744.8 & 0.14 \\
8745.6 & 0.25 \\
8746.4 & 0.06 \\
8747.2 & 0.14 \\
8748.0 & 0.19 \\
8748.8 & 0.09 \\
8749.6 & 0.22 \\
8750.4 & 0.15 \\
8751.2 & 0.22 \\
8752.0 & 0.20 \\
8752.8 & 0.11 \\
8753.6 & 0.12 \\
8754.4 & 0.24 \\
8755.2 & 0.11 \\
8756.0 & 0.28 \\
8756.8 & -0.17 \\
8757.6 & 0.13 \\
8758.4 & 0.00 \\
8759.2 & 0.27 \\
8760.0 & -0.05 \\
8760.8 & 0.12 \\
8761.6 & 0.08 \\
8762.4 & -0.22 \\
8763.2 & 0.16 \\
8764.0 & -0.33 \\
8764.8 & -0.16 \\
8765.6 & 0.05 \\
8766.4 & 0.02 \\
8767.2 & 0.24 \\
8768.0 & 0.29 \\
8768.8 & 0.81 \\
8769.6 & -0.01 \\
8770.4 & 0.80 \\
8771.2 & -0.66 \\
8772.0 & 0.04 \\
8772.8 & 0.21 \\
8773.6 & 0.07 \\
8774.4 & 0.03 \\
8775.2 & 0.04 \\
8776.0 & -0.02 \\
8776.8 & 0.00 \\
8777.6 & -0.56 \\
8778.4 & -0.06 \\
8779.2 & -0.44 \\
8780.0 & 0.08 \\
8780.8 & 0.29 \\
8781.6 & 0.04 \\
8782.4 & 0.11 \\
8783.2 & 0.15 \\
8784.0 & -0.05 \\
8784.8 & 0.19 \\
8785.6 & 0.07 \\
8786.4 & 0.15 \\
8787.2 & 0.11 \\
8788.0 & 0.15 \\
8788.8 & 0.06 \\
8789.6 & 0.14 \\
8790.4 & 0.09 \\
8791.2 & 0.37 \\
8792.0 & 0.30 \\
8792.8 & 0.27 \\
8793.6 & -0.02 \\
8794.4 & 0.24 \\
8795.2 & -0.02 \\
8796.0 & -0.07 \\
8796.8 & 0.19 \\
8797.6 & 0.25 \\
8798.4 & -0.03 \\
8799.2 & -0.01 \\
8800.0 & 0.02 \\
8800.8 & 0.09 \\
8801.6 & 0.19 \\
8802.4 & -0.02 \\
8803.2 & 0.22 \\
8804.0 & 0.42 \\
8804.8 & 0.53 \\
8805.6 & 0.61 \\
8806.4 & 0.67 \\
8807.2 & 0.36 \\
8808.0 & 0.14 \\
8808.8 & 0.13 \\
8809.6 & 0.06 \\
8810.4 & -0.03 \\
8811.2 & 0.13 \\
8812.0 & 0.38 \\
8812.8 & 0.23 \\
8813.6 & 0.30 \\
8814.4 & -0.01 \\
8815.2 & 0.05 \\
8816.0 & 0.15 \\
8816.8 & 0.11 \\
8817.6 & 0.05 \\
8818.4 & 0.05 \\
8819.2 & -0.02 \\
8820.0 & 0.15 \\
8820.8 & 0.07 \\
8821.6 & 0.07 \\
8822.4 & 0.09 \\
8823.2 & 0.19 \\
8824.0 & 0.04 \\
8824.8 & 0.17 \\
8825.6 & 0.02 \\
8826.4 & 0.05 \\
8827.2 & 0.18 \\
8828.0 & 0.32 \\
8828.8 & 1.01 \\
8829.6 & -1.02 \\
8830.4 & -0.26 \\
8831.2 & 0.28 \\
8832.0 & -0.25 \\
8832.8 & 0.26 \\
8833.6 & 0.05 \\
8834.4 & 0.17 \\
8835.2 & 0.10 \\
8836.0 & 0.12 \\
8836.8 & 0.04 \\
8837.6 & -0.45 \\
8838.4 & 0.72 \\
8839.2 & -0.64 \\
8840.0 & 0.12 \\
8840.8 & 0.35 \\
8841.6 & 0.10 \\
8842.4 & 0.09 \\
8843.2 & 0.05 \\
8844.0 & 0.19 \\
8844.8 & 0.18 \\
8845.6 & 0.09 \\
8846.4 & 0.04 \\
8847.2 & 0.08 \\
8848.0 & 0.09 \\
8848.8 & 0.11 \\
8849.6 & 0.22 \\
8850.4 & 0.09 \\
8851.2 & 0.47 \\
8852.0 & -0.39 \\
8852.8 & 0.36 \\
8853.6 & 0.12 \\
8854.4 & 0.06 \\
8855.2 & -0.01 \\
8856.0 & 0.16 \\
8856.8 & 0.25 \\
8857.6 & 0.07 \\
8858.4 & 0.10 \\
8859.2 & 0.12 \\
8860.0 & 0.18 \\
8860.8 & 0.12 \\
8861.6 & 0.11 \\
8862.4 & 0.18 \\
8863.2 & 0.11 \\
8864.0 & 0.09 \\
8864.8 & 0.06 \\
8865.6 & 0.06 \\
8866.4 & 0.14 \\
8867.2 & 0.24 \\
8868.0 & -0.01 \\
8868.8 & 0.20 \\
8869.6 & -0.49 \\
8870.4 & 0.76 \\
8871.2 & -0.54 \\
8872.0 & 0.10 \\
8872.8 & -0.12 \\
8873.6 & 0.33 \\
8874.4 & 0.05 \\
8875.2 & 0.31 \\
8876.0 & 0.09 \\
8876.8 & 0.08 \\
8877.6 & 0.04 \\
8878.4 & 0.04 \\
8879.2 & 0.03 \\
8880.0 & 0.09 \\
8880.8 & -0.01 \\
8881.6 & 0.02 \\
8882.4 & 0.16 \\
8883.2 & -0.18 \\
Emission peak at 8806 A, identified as H-gamma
